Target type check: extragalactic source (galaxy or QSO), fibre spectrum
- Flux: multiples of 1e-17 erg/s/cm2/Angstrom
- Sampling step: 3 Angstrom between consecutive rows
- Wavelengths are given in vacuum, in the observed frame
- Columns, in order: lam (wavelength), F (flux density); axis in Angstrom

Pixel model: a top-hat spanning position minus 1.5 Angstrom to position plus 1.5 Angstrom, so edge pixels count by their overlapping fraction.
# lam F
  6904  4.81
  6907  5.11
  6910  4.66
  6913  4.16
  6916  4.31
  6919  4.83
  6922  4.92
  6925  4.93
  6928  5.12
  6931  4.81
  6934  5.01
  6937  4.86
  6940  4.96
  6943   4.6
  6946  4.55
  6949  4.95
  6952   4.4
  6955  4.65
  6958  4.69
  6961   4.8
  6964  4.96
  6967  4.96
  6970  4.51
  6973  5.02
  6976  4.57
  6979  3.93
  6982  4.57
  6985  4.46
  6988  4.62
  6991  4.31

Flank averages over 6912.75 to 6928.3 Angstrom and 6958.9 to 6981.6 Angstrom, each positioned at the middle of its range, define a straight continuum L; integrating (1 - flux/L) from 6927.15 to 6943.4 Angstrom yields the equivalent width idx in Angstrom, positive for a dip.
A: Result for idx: -0.7 Angstrom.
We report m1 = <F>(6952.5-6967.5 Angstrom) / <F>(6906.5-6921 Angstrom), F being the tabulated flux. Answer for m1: 1.04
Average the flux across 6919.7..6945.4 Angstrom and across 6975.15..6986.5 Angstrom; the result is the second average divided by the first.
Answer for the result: 0.9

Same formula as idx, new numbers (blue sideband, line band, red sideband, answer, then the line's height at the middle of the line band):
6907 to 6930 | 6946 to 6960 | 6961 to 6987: 0.0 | 4.67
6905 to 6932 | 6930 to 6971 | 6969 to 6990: -1.2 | 4.64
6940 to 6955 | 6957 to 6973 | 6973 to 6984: -0.9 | 4.54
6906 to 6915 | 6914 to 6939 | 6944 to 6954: -1.2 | 4.61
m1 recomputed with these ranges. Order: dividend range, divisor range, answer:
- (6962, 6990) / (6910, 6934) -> 0.97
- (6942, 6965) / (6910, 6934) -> 0.99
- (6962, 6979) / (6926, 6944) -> 0.96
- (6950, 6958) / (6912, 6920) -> 1.04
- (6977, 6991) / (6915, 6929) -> 0.91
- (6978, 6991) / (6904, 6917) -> 0.96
